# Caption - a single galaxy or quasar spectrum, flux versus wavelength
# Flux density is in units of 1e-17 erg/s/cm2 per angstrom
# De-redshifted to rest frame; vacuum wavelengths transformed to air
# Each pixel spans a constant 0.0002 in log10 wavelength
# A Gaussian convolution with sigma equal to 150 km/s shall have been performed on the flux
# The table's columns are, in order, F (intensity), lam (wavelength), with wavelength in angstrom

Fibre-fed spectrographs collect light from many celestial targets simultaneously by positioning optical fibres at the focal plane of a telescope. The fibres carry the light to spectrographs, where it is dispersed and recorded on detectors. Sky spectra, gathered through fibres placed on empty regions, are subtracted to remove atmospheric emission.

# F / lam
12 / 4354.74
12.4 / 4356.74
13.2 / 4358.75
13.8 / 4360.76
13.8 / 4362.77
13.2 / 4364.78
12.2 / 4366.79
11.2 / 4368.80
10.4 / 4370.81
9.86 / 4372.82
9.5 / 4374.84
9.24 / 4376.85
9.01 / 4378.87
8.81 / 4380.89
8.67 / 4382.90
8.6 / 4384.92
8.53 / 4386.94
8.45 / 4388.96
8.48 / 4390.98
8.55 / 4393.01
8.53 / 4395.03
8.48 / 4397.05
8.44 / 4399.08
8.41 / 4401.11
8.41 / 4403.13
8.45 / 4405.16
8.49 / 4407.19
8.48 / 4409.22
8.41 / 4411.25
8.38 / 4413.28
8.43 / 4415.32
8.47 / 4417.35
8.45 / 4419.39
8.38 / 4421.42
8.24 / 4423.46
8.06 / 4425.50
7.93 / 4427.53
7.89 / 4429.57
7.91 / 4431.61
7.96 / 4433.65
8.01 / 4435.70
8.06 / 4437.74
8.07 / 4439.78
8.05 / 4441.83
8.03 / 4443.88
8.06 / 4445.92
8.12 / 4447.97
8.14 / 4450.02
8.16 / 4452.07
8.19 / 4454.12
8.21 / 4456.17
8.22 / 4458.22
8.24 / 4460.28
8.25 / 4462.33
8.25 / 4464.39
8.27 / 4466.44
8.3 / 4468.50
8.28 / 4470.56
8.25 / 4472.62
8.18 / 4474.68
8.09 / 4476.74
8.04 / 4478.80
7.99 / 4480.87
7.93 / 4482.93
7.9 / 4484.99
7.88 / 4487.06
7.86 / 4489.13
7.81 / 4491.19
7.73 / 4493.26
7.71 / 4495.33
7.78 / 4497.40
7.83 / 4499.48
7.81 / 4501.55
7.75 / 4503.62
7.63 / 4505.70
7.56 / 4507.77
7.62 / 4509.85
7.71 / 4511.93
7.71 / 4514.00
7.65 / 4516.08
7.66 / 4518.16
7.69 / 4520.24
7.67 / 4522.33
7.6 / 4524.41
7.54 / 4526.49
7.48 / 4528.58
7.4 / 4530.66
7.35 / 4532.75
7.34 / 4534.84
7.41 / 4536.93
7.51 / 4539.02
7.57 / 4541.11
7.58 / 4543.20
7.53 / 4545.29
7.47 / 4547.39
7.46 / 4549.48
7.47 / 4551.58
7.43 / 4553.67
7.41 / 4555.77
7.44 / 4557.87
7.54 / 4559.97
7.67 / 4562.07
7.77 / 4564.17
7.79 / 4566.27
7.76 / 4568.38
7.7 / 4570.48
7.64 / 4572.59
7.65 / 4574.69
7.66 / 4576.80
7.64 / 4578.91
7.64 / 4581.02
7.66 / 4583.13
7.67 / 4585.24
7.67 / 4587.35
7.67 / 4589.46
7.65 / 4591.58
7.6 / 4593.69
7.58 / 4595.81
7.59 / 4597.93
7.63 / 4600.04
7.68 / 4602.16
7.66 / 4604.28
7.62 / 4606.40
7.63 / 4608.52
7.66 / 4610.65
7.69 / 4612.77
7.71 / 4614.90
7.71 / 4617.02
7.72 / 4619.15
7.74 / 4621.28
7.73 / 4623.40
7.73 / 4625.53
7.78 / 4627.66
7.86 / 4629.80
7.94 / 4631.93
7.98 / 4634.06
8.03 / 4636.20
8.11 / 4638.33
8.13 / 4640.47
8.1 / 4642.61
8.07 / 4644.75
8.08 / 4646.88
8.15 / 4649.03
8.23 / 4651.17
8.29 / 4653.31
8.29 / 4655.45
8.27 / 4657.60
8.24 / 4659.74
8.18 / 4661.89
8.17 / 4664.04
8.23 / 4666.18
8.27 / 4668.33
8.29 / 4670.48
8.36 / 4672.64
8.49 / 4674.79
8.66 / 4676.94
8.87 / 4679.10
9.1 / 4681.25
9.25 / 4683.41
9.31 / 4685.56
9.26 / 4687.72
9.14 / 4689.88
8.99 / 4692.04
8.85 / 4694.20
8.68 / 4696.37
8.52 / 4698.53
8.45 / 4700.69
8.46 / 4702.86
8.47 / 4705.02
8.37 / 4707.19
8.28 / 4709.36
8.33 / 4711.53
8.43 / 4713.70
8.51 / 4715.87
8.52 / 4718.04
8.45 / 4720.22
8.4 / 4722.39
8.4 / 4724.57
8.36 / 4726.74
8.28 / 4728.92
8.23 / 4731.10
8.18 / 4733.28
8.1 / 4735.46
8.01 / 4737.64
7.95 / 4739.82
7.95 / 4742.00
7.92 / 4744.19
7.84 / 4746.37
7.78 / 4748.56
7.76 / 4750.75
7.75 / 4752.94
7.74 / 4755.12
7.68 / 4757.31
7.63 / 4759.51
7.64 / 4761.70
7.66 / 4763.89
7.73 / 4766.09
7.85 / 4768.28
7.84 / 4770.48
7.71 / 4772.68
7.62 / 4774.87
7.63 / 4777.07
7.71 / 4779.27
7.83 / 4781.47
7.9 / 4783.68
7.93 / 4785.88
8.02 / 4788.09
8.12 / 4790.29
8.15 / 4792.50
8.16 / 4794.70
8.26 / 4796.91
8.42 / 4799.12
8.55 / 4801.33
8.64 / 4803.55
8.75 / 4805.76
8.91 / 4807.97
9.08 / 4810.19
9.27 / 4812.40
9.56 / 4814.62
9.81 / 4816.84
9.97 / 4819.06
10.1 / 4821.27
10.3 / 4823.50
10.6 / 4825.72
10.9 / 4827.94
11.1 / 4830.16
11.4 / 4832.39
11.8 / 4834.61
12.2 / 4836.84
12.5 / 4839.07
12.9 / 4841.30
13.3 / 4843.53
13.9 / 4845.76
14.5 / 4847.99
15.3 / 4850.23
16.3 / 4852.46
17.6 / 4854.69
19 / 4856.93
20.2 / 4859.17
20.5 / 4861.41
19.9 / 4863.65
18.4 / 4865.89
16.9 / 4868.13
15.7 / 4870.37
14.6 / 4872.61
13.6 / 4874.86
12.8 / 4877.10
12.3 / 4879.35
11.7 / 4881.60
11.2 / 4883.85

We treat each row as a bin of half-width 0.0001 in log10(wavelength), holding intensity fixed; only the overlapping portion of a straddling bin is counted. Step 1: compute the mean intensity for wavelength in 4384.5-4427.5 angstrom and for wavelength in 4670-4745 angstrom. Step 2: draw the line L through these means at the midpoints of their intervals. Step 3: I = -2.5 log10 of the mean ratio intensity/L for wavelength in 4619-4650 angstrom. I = 0.07 mag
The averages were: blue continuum 8.42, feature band 7.95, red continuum 8.51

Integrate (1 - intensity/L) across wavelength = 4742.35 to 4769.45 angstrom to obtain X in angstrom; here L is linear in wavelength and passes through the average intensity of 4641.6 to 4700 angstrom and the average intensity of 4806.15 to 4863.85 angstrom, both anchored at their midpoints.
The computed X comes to 7.7 angstrom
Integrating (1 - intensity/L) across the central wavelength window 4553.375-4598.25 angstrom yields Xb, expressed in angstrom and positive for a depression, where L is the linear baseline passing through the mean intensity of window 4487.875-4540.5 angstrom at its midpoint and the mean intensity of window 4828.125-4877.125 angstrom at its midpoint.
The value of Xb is 6.81 angstrom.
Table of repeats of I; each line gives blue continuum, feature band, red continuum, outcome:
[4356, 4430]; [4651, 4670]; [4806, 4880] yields 0.39 mag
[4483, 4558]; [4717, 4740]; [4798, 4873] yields 0.32 mag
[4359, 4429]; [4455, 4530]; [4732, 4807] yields 0.14 mag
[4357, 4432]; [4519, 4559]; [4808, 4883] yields 0.38 mag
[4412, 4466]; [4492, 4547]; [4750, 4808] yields 0.07 mag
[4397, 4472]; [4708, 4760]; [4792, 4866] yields 0.36 mag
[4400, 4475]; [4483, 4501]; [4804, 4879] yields 0.14 mag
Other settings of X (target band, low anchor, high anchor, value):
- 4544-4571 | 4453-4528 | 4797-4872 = 4.0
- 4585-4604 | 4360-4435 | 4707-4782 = 1.9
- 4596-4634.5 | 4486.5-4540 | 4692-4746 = 1.3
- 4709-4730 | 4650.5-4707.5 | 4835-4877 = 3.8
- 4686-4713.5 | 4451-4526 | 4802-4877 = 6.1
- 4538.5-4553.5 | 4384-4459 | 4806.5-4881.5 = 3.5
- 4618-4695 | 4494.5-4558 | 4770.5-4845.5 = 1.4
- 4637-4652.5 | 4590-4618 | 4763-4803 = -0.8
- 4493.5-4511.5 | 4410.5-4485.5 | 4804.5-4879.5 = 2.4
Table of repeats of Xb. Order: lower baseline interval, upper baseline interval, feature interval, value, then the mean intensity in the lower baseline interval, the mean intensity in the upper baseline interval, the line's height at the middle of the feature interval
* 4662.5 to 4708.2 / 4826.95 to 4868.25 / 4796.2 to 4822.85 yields 8.8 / 8.67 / 15.2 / 13.6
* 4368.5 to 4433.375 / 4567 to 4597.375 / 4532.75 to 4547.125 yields 0.7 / 8.64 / 7.65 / 7.88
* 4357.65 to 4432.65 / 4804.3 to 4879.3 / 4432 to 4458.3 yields 4.5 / 9.29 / 13.4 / 9.74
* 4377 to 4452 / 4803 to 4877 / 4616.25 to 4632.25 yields 4.5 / 8.34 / 13.3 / 10.8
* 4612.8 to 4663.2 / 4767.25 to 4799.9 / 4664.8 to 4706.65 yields -3.8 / 8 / 7.94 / 7.98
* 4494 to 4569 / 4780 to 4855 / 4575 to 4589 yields 0.8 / 7.59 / 10.5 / 8.11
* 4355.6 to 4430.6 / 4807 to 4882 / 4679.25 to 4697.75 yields 4.6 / 9.41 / 13.5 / 12.1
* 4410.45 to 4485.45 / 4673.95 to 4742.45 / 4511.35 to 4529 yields 1.3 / 8.16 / 8.54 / 8.27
